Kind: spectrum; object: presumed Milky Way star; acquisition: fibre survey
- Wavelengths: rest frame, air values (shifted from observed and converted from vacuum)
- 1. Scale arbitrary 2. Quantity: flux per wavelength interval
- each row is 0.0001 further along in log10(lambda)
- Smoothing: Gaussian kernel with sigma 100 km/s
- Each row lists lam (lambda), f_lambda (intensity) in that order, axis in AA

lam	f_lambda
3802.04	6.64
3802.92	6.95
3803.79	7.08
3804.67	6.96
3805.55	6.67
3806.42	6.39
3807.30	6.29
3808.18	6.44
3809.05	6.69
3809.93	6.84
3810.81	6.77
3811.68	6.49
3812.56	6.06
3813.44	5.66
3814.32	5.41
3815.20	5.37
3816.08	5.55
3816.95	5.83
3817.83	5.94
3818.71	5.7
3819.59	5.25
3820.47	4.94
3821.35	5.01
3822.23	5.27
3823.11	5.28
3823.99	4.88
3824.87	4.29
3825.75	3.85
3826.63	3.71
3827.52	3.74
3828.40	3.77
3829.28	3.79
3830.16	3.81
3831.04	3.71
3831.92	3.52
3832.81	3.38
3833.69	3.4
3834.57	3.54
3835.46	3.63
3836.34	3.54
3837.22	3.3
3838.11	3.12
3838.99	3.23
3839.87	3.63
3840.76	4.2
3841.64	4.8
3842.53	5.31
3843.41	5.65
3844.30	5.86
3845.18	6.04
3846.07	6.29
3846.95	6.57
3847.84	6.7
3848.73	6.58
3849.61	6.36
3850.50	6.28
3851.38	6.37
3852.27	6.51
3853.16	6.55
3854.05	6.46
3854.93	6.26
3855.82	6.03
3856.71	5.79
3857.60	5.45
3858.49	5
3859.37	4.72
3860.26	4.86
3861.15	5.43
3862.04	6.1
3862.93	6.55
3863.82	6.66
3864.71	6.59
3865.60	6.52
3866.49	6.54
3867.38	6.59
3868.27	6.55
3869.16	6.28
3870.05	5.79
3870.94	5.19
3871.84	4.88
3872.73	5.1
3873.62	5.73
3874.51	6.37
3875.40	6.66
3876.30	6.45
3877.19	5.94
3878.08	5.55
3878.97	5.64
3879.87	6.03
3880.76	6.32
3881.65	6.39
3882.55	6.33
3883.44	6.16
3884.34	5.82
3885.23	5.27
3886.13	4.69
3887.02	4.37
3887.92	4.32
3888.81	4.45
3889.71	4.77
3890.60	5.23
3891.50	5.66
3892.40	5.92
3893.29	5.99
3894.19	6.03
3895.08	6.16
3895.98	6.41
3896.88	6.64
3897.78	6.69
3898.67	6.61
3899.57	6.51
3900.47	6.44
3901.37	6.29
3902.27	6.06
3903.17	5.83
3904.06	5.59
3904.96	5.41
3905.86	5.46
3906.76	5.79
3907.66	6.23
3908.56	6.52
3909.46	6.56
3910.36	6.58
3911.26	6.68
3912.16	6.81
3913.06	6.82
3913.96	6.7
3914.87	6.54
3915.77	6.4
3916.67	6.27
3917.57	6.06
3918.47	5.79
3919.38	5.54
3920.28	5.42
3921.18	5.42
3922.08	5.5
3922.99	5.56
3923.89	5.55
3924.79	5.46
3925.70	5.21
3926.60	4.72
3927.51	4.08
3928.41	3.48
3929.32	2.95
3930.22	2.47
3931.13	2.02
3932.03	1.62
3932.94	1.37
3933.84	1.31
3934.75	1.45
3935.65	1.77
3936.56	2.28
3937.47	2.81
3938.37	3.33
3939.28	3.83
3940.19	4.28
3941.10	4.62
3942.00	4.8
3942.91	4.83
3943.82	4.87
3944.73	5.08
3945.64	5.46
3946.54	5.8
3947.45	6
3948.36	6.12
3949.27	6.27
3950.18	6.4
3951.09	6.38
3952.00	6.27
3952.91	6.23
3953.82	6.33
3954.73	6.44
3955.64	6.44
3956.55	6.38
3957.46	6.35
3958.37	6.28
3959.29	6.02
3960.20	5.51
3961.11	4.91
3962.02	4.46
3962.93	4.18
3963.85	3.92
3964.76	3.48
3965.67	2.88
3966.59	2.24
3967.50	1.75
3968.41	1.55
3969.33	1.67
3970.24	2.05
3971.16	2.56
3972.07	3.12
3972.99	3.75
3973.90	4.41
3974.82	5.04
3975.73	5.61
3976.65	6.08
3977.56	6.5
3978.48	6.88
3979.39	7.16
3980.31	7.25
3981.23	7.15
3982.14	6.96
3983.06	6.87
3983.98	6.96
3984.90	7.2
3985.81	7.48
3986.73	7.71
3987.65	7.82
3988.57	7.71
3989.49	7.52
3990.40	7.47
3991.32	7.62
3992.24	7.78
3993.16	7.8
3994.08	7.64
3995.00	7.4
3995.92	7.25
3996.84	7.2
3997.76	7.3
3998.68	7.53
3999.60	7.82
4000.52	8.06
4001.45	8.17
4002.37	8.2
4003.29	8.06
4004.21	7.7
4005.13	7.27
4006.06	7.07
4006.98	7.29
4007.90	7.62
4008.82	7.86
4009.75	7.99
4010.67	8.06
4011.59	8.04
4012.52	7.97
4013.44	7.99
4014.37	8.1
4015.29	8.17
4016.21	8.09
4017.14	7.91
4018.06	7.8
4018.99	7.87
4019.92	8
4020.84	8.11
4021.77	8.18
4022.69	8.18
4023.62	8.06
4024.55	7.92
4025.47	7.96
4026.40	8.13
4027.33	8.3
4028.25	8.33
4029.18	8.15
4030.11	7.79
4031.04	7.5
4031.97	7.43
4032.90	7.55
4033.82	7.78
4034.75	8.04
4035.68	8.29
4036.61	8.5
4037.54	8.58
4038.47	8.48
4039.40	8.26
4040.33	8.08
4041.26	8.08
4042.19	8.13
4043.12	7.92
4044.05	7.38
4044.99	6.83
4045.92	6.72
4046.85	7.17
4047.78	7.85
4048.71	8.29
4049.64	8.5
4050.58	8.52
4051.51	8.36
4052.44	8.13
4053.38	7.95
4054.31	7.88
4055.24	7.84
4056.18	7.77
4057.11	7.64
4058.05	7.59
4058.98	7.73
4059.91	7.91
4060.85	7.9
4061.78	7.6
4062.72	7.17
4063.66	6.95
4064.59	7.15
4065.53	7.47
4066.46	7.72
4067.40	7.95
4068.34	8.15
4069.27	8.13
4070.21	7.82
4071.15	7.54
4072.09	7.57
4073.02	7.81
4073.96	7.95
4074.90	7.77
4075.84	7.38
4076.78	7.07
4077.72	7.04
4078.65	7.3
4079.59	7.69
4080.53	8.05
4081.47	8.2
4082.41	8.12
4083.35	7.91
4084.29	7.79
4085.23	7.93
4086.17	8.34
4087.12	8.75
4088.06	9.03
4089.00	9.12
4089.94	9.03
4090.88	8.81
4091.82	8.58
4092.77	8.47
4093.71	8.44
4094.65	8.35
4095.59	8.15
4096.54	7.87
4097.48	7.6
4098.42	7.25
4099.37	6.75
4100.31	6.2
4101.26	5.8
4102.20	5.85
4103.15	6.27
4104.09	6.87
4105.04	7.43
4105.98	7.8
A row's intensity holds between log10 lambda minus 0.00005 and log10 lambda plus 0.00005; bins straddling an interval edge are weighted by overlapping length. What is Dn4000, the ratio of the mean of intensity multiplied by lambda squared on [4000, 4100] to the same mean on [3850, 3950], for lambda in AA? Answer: 1.6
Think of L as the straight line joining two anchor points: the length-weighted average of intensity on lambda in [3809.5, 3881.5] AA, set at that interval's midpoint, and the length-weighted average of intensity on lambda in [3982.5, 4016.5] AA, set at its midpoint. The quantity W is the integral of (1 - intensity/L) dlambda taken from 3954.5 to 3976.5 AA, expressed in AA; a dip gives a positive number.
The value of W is 9.0 AA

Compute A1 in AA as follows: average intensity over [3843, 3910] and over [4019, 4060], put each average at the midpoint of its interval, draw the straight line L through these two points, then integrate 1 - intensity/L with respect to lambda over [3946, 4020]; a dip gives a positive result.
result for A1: 8.9 AA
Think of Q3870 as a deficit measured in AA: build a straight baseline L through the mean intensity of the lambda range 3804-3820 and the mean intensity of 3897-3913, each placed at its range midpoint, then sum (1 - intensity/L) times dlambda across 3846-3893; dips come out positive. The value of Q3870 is 2.6 AA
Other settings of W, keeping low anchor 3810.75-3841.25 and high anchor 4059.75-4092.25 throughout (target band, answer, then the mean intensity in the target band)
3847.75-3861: -2.9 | 5.96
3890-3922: -3.1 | 6.13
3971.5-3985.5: 1.1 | 6.05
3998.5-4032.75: -4.0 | 7.91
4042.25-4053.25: -0.4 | 7.8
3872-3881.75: -1.5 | 5.98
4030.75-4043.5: -1.2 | 8.06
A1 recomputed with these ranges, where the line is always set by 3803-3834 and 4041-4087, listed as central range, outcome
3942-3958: 1.6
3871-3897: 1.1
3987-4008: -1.6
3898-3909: 0.1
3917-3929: 2.1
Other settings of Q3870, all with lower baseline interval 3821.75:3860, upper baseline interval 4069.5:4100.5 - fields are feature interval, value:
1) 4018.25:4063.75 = -3.2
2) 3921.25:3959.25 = 9.5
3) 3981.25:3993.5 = -1.3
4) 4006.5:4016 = -1.2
